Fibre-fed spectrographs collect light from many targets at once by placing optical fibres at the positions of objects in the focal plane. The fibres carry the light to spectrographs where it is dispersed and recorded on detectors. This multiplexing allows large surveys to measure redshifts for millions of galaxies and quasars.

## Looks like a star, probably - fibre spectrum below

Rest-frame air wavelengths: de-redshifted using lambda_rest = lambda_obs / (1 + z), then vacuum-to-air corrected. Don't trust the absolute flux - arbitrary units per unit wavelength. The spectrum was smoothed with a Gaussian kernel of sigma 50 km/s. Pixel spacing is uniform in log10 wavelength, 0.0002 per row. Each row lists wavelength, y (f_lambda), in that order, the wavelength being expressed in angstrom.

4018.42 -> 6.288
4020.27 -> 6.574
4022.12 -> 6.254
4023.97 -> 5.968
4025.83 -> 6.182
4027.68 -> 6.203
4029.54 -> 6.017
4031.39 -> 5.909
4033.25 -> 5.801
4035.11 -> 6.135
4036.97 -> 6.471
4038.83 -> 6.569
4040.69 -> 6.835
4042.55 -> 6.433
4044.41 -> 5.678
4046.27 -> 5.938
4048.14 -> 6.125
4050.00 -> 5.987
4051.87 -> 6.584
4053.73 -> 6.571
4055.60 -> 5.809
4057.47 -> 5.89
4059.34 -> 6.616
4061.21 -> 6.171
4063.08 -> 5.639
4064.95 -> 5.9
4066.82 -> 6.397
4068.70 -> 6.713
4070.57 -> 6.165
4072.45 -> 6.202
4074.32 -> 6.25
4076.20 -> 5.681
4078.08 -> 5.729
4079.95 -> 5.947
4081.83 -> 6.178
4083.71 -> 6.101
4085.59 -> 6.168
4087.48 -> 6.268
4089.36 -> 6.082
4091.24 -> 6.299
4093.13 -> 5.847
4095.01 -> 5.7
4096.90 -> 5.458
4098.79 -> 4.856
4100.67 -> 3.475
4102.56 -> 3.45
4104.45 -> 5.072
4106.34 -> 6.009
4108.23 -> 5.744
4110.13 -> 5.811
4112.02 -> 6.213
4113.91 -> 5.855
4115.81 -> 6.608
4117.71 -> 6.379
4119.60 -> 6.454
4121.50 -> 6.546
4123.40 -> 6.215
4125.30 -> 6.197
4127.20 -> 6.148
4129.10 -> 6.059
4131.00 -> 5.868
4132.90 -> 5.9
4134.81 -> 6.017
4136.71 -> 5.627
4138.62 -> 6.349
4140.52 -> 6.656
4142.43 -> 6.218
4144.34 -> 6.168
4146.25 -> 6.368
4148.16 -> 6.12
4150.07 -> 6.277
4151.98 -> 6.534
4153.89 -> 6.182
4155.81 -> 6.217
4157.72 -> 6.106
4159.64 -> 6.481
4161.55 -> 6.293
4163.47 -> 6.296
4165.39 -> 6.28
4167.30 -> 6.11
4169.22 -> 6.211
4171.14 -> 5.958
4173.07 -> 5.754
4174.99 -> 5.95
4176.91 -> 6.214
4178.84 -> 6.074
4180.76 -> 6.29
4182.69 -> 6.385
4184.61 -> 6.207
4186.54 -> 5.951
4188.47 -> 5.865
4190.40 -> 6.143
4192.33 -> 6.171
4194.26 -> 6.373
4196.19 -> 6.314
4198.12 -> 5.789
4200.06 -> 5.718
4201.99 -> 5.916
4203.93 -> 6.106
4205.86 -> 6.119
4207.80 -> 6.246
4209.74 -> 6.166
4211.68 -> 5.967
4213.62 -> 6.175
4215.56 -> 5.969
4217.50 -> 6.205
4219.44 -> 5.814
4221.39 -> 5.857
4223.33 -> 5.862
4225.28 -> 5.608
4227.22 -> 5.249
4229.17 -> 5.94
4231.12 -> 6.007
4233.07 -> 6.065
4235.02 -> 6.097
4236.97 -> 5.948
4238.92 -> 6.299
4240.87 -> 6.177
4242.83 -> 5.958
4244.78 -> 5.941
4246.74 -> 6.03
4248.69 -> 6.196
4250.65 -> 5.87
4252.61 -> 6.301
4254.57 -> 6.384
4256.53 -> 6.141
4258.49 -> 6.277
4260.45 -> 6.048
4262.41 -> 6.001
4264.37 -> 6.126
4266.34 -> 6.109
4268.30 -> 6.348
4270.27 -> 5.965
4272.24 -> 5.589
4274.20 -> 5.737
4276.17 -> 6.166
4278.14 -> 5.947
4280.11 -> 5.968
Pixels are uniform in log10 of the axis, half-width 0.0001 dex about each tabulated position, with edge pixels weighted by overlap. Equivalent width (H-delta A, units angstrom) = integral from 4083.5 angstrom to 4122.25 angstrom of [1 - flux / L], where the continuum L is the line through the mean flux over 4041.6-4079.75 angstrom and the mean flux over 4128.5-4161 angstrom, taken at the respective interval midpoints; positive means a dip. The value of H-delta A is 2.7 angstrom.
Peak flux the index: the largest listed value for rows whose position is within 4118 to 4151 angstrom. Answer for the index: 6.656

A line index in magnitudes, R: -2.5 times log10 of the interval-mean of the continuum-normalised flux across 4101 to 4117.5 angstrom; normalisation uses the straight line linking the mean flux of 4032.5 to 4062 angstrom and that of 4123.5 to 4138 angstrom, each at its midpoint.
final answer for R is 0.095 mag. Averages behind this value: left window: 6.23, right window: 6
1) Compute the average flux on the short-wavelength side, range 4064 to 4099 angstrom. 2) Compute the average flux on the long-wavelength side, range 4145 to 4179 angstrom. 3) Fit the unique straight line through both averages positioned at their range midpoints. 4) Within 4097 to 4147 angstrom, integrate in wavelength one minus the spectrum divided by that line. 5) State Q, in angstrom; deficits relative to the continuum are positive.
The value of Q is 2.1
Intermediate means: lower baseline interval 6.02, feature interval 5.85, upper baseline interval 6.19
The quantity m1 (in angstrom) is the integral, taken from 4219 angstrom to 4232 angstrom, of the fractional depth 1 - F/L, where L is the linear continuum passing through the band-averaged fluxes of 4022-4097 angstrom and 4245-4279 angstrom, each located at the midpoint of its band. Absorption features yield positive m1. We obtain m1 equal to 0.69 angstrom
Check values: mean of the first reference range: 6.12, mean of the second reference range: 6.07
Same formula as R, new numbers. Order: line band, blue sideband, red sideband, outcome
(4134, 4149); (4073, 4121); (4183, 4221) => -0.055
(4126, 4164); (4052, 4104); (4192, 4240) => -0.050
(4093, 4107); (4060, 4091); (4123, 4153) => 0.241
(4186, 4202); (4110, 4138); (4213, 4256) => 0.002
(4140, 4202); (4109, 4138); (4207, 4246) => -0.020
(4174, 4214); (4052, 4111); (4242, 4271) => -0.016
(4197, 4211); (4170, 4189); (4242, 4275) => 0.010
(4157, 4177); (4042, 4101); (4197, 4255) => -0.028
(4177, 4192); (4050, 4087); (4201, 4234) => -0.025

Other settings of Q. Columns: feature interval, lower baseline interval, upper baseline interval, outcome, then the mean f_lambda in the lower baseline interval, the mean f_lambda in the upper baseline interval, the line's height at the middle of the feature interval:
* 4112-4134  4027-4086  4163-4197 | -0.2 angstrom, 6.15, 6.14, 6.14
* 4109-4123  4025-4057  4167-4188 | -0.3 angstrom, 6.19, 6.09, 6.14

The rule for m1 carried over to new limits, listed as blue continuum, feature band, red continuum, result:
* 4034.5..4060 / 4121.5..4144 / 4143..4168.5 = 0.5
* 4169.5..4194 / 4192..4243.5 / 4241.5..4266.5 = 0.8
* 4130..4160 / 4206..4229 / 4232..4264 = 0.8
